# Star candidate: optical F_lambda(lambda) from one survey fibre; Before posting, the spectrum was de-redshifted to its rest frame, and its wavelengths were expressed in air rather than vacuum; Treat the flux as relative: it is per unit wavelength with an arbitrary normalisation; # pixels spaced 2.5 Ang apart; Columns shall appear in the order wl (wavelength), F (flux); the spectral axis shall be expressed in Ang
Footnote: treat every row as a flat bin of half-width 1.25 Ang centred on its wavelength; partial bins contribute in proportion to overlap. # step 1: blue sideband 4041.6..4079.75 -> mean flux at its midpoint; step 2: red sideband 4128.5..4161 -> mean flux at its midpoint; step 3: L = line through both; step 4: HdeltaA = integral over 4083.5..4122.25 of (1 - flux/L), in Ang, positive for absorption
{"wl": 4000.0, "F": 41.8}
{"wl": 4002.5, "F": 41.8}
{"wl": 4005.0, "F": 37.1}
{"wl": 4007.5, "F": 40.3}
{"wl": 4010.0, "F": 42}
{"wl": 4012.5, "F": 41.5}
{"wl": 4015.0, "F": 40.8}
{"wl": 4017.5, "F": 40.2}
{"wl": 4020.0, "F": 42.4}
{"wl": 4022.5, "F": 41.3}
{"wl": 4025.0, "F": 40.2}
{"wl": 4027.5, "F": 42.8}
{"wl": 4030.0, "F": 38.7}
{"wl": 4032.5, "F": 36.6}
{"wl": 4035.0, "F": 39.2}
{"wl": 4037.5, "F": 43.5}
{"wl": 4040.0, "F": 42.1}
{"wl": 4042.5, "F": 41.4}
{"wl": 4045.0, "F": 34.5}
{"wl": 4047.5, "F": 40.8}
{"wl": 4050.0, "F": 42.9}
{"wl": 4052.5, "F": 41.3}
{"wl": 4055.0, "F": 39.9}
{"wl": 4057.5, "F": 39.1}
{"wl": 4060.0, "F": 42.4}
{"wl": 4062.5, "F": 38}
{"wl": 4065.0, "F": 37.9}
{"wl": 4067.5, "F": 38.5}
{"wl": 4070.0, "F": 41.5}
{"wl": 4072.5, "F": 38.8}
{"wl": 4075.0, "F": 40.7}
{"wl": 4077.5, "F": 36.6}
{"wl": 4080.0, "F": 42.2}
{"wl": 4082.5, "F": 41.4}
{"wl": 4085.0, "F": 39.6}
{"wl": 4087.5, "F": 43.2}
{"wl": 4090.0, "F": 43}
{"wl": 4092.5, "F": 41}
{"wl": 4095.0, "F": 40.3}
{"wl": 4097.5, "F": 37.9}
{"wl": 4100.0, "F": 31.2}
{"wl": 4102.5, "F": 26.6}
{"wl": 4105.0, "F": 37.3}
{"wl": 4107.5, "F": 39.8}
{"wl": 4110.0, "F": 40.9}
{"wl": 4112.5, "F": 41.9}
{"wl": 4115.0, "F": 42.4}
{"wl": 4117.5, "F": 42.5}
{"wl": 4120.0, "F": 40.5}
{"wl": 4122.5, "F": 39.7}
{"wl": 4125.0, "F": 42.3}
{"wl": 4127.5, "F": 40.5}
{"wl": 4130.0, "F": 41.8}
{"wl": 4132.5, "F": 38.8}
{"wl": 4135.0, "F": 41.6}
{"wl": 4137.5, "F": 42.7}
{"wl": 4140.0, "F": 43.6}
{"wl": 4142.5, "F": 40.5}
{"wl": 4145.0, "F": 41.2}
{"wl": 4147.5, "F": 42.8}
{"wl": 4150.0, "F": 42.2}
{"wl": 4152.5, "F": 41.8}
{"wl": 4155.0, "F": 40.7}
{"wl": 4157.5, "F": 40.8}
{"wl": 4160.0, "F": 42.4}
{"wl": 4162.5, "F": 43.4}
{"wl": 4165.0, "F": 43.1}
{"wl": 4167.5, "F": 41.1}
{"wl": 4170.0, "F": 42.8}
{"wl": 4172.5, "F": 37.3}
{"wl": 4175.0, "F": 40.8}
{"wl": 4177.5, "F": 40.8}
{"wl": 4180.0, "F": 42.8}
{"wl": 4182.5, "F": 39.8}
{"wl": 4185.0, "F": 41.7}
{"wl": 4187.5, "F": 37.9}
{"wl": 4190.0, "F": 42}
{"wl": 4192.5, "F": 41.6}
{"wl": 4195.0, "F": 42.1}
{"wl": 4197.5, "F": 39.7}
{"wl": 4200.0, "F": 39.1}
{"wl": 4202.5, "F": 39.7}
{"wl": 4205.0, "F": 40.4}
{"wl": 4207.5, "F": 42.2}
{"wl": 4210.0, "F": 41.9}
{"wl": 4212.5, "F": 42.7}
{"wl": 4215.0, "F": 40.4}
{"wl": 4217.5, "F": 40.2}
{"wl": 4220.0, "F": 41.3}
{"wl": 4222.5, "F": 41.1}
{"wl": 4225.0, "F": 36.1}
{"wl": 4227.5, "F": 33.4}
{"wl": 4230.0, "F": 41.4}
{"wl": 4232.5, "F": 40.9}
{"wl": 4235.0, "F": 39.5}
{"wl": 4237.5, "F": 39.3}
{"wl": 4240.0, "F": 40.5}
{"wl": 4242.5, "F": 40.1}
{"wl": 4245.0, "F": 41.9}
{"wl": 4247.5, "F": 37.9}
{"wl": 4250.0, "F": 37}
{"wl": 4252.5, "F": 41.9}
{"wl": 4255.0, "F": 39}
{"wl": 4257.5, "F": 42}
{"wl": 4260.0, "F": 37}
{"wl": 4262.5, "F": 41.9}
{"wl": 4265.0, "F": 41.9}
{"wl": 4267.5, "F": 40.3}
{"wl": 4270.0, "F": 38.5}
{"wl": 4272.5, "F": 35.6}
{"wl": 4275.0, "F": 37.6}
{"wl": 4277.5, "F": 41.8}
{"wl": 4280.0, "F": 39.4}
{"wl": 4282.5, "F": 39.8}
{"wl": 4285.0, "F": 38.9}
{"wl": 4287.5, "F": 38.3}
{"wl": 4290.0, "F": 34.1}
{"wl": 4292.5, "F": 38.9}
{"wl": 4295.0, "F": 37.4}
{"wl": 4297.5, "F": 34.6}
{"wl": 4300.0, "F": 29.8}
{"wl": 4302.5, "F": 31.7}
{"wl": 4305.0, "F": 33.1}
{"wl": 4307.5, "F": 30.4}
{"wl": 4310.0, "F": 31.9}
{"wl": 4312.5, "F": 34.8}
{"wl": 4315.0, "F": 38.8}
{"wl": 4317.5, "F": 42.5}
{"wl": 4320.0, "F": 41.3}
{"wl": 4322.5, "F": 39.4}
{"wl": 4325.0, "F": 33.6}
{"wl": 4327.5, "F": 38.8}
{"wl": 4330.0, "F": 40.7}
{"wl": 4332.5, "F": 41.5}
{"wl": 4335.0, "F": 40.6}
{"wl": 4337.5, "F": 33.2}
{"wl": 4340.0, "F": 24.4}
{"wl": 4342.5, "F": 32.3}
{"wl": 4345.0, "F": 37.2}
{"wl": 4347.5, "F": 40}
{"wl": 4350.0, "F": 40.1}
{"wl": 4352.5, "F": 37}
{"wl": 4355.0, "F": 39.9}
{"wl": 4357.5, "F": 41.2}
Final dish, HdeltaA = 1.34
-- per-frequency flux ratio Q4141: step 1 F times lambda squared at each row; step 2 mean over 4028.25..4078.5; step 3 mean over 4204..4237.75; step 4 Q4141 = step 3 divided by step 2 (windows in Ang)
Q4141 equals 1.09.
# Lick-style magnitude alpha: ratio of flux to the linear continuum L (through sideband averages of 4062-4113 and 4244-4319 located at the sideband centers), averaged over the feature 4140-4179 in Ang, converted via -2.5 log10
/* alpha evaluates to -0.08 mag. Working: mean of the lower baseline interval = 38.9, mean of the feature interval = 41.5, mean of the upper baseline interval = 37.6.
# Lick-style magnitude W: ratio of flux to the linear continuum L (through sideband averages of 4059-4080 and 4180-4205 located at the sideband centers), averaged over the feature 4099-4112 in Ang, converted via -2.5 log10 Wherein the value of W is 0.12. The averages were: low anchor 39.4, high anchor 40.5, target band 35.6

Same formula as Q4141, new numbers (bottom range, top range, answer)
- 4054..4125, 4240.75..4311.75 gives 1.04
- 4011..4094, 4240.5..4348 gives 1.04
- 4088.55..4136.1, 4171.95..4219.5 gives 1.07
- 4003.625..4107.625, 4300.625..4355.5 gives 1.04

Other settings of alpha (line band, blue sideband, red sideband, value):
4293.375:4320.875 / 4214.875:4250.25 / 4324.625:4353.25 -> 0.072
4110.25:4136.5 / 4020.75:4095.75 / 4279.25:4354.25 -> -0.050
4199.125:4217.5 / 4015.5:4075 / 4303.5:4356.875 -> -0.073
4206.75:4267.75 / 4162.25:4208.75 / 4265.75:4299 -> -0.018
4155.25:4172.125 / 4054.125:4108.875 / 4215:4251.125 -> -0.073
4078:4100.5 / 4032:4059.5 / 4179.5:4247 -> 0.003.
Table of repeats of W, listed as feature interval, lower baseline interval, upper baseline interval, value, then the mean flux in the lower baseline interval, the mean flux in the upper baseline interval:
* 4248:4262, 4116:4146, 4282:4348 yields -0.05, 41.3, 36.1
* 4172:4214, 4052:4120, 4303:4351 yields -0.07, 39.5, 36.5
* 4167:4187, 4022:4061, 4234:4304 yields -0.04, 40.4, 38.4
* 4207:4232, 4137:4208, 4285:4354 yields -0.01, 41.3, 36.2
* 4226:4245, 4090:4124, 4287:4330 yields -0.07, 38.8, 35.9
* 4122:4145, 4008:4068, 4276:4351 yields -0.06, 40.4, 36.6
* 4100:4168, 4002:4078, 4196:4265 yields -0.02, 40.2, 40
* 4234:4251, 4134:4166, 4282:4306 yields -0.05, 42.1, 35.6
